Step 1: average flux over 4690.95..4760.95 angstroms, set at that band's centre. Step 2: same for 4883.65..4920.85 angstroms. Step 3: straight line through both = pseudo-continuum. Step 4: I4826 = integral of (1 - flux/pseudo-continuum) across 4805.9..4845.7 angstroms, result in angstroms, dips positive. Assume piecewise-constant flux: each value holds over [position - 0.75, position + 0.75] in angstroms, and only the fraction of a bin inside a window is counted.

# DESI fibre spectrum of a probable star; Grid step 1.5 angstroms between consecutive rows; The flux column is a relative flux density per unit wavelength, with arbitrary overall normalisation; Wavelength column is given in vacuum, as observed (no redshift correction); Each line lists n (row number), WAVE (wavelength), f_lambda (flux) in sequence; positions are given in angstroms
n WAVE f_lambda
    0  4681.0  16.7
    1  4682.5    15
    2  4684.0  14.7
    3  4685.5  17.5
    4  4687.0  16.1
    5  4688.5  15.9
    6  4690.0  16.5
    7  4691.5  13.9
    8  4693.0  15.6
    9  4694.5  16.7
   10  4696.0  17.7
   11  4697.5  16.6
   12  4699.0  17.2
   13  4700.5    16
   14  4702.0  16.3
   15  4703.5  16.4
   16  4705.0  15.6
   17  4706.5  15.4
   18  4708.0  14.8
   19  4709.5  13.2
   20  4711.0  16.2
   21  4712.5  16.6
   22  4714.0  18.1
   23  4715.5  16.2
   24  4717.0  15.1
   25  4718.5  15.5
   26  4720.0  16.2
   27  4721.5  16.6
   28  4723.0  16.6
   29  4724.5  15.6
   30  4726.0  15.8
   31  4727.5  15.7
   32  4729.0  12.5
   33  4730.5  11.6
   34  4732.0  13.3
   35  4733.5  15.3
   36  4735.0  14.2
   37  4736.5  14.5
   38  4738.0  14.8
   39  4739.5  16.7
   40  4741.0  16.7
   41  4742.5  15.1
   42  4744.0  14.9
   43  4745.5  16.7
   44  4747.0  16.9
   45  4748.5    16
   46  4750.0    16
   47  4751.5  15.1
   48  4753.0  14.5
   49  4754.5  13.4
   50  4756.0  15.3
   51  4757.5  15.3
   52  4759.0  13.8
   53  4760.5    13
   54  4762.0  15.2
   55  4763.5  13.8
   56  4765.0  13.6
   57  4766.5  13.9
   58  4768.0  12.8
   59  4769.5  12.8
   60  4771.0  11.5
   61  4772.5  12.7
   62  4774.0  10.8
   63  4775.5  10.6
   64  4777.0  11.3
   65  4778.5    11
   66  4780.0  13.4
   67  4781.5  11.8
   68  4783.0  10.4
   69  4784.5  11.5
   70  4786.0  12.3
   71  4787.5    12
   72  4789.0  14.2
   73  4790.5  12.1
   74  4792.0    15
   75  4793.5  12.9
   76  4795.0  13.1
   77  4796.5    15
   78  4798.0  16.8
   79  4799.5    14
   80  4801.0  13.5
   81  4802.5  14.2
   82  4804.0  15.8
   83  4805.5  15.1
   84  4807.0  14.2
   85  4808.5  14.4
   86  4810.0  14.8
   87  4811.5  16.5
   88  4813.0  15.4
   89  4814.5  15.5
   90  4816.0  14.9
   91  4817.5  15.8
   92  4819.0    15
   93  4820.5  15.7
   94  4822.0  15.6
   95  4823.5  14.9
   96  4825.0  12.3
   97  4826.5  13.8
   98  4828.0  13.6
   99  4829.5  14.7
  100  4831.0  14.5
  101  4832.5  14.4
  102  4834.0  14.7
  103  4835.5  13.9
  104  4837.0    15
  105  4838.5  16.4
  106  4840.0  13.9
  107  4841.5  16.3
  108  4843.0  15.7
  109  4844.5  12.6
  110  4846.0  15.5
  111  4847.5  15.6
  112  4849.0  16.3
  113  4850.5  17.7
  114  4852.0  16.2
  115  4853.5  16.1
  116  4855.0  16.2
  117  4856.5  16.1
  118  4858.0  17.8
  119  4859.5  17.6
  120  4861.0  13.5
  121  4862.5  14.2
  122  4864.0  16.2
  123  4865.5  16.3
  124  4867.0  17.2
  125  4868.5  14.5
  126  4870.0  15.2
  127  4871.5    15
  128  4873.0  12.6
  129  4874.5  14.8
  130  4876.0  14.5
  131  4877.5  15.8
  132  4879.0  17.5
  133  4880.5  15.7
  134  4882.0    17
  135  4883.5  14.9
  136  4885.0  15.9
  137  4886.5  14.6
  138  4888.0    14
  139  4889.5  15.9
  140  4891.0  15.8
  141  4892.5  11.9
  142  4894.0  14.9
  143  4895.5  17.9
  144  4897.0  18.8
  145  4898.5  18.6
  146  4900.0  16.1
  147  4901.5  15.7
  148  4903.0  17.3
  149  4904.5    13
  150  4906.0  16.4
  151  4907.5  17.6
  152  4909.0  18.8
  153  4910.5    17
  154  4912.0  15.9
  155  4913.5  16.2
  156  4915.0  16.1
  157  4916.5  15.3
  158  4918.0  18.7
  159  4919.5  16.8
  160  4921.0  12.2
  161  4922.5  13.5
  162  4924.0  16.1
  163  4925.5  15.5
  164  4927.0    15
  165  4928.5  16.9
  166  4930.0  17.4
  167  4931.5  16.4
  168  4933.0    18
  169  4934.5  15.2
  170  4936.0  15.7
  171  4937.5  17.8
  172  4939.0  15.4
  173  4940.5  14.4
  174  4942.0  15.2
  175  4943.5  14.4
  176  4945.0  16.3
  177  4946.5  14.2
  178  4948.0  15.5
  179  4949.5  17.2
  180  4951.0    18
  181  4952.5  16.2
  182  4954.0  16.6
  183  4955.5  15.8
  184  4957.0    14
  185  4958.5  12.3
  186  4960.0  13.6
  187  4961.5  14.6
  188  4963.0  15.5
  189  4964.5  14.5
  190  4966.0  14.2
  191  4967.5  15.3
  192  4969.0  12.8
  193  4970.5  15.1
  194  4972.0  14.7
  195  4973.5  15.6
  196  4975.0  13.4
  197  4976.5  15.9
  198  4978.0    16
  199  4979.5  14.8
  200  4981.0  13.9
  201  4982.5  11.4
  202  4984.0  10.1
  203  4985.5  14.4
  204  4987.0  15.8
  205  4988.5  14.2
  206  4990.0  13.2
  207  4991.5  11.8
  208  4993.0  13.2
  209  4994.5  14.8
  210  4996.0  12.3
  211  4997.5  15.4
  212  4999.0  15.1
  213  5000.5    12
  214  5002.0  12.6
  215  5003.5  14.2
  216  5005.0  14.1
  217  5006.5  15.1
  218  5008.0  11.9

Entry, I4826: 2.6 angstroms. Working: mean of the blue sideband 15.4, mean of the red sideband 16.1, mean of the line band 14.8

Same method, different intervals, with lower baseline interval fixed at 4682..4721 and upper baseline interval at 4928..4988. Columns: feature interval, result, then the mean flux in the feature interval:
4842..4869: -0.7 angstroms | 15.9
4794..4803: 0.7 angstroms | 14.4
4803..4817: 0.4 angstroms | 15.2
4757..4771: 1.9 angstroms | 13.7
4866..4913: -1.5 angstroms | 15.8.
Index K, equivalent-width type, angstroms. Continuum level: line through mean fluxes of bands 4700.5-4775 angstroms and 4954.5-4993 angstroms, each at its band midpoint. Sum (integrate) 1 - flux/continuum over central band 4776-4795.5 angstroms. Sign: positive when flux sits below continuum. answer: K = 3.1 angstroms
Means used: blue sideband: 14.9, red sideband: 14.1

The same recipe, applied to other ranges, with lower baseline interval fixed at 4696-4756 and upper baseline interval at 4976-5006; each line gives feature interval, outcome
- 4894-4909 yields -2.6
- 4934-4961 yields -2.7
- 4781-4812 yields 2.6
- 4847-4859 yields -1.5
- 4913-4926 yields -1.2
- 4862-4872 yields -0.7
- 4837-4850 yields -0.5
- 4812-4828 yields 0.0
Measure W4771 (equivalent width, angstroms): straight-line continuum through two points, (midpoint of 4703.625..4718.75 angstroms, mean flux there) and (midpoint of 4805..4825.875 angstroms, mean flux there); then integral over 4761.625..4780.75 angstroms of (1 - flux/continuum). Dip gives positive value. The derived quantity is 3.48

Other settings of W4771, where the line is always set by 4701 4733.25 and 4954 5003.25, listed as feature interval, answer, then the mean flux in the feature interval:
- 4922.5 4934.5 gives -1.59 angstroms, 16.2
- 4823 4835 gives 0.59 angstroms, 14.1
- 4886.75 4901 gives -1.43 angstroms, 15.9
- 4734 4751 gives -0.45 angstroms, 15.7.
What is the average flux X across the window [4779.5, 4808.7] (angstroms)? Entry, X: 13.6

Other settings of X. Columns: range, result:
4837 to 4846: 15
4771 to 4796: 12.2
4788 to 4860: 15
